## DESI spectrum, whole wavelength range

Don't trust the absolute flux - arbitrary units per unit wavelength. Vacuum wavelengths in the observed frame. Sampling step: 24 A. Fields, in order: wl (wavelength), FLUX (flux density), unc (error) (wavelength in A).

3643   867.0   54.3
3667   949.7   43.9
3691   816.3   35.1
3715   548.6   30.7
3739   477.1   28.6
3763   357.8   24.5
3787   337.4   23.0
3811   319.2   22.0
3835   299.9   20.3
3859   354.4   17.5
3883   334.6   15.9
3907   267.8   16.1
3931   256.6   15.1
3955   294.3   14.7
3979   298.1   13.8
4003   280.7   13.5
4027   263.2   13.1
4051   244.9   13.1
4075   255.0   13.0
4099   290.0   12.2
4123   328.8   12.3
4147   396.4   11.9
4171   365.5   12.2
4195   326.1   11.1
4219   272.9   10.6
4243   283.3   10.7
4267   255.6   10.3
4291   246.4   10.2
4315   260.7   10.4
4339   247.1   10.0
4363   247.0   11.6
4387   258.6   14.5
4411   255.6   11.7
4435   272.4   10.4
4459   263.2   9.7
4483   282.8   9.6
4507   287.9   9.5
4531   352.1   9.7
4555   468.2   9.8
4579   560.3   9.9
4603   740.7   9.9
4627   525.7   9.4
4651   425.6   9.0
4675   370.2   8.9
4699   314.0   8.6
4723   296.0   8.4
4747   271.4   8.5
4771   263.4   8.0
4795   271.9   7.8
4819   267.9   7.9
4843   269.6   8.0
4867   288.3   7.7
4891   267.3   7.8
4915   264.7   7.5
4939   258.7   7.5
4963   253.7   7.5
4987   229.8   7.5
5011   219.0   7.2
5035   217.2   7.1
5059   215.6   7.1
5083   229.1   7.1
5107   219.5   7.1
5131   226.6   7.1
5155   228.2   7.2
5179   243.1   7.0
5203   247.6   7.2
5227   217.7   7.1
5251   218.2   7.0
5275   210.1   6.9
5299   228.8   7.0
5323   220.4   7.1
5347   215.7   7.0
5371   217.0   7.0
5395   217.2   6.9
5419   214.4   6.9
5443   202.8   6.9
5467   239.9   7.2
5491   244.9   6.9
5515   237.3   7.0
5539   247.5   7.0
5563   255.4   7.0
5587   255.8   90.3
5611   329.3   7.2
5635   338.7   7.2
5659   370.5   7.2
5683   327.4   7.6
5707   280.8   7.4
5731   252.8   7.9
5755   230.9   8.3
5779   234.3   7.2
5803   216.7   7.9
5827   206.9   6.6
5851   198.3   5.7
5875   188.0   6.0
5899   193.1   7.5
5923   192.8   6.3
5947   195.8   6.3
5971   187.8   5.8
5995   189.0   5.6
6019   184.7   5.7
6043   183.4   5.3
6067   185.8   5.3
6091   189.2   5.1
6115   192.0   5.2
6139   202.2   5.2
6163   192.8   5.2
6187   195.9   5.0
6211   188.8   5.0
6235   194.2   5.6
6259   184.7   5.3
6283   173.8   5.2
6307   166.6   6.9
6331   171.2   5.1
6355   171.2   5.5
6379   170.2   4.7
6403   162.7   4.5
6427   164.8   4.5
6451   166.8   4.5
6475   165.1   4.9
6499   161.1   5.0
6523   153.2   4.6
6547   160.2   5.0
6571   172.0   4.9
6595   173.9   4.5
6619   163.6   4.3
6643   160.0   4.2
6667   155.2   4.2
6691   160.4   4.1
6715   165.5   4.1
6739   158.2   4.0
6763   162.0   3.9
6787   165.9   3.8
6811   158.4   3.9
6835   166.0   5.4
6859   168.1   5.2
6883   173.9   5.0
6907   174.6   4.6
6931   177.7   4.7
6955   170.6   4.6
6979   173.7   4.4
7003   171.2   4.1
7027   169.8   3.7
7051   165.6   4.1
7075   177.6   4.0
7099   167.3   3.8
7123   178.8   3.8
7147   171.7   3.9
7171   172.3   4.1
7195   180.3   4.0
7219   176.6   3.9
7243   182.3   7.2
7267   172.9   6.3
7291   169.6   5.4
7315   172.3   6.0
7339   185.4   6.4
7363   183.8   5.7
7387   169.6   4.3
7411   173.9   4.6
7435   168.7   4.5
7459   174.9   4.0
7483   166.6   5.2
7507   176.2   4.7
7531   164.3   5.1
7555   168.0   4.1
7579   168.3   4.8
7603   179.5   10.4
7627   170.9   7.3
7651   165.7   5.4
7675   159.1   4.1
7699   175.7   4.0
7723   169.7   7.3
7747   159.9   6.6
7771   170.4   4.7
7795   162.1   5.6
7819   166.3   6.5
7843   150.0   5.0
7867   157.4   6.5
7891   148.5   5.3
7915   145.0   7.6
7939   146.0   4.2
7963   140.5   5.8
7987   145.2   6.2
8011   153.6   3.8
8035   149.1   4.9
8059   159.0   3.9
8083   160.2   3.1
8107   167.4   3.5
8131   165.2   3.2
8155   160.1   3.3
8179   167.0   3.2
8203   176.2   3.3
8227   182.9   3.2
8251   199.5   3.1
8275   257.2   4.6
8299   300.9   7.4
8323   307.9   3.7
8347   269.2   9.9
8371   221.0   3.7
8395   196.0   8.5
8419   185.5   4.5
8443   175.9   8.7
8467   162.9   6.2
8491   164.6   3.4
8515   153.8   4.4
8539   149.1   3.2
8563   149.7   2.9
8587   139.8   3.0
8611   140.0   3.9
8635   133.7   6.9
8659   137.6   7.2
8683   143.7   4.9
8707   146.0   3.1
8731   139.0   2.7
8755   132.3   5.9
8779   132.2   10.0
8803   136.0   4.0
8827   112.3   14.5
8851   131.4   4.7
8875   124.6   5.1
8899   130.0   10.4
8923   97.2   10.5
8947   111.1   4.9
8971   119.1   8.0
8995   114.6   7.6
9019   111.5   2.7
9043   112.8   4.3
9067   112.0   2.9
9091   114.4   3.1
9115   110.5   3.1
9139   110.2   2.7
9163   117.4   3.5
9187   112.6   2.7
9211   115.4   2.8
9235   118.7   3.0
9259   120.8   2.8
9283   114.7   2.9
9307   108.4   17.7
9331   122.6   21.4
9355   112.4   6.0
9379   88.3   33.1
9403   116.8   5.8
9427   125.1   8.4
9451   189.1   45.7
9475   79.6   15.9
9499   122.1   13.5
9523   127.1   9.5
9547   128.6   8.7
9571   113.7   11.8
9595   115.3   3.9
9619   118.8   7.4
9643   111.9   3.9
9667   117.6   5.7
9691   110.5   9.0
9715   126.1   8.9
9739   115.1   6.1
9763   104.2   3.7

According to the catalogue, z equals 1.97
